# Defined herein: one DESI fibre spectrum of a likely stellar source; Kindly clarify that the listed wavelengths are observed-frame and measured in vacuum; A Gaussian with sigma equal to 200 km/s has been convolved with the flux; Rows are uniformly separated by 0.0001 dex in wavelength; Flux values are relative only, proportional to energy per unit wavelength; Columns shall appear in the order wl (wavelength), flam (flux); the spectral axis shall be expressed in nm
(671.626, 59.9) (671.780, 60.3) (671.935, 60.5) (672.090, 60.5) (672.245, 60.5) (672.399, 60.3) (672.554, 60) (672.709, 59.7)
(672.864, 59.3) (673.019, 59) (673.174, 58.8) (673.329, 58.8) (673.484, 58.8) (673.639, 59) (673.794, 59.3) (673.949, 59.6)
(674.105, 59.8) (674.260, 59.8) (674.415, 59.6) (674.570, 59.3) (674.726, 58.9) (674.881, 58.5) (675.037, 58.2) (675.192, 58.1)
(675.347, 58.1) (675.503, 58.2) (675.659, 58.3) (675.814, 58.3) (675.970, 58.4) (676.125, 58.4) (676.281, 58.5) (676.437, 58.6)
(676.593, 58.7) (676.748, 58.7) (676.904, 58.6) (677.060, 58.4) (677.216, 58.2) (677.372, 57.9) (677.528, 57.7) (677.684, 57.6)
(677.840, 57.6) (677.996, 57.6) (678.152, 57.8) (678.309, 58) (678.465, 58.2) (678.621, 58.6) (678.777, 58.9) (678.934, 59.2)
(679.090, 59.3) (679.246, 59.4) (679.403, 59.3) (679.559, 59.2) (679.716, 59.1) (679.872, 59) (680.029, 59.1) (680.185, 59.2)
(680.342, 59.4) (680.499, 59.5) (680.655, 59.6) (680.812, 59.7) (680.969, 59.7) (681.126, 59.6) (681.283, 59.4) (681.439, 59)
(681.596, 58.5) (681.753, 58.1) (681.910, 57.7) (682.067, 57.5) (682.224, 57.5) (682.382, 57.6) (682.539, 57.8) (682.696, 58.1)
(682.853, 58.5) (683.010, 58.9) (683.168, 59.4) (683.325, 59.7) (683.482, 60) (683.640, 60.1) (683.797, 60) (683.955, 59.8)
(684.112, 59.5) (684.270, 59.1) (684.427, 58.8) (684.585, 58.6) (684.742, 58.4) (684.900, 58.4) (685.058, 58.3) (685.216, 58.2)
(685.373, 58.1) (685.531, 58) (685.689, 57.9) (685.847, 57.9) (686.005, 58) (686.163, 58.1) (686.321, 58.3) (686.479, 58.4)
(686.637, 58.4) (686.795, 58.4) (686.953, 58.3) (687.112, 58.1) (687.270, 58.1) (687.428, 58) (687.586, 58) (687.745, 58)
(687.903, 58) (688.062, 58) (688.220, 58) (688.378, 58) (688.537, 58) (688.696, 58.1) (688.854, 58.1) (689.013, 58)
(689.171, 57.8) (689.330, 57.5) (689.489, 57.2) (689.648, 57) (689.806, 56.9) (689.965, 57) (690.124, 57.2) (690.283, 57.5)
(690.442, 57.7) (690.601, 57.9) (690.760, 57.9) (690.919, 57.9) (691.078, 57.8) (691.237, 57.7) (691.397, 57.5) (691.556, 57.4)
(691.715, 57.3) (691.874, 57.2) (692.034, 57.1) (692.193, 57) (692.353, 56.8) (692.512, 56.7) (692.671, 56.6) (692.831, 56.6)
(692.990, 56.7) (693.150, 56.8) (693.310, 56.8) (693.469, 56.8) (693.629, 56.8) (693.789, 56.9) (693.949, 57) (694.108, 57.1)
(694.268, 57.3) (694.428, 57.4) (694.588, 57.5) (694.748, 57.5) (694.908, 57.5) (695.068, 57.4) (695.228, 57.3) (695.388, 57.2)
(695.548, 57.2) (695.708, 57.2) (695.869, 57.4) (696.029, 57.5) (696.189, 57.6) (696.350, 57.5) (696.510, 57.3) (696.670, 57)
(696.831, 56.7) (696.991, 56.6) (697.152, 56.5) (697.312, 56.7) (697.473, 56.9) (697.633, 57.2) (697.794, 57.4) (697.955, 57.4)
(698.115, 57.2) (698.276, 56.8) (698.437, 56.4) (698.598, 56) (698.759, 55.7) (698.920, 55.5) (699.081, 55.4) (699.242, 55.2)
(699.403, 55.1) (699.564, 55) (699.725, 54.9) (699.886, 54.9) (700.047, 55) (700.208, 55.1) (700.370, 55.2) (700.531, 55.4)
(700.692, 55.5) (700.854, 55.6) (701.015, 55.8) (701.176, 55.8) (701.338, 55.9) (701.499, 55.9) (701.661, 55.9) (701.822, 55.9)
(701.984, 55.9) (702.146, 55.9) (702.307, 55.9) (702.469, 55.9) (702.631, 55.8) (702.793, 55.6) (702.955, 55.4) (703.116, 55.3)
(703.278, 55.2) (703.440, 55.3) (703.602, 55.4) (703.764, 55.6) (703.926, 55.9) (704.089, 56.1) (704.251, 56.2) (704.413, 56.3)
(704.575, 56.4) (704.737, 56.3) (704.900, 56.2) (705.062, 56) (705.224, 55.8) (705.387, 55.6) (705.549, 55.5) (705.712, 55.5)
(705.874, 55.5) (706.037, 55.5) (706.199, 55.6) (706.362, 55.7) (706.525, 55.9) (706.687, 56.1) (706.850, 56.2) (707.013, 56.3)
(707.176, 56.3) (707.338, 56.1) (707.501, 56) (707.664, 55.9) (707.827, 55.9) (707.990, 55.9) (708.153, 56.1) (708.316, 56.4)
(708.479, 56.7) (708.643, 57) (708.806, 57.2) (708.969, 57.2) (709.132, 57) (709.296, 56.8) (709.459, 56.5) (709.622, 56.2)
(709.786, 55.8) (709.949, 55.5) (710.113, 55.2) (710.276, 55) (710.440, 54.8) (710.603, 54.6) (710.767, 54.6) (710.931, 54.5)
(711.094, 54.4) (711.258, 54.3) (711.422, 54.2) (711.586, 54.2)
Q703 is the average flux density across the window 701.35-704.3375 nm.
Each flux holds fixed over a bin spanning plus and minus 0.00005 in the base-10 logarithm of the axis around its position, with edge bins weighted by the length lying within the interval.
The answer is 55.7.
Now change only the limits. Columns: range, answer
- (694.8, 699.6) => 56.7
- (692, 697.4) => 57.1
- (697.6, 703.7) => 55.7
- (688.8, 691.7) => 57.5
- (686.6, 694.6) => 57.5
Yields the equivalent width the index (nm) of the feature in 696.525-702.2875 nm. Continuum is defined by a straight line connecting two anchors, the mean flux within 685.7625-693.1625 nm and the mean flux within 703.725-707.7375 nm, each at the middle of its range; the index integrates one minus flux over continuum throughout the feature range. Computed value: 0.06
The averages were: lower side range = 57.6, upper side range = 55.9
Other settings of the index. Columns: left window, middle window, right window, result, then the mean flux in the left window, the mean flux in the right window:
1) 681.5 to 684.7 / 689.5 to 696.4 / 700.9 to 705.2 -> 0.01 nm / 58.8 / 55.8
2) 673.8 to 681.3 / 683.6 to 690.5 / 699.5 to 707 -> -0.06 nm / 58.8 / 55.7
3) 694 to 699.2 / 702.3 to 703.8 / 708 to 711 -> 0.02 nm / 57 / 55.9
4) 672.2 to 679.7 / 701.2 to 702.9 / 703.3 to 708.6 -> 0.01 nm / 58.8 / 55.9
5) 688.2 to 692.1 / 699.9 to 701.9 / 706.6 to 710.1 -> 0.04 nm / 57.6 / 56.3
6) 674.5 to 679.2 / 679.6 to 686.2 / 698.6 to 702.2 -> -0.13 nm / 58.4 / 55.5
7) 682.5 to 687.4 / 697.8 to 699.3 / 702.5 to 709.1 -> 0.02 nm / 58.6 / 56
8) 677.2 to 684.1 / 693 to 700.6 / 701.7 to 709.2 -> 0.05 nm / 58.8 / 56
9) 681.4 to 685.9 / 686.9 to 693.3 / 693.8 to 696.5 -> 0.04 nm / 58.6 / 57.3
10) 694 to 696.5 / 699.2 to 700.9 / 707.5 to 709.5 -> 0.06 nm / 57.4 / 56.5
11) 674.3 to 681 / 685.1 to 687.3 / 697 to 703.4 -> -0.02 nm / 58.7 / 55.9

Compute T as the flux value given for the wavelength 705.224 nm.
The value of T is 55.8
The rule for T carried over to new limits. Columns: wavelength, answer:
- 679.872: 59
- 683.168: 59.4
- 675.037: 58.2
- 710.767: 54.6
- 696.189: 57.6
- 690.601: 57.9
